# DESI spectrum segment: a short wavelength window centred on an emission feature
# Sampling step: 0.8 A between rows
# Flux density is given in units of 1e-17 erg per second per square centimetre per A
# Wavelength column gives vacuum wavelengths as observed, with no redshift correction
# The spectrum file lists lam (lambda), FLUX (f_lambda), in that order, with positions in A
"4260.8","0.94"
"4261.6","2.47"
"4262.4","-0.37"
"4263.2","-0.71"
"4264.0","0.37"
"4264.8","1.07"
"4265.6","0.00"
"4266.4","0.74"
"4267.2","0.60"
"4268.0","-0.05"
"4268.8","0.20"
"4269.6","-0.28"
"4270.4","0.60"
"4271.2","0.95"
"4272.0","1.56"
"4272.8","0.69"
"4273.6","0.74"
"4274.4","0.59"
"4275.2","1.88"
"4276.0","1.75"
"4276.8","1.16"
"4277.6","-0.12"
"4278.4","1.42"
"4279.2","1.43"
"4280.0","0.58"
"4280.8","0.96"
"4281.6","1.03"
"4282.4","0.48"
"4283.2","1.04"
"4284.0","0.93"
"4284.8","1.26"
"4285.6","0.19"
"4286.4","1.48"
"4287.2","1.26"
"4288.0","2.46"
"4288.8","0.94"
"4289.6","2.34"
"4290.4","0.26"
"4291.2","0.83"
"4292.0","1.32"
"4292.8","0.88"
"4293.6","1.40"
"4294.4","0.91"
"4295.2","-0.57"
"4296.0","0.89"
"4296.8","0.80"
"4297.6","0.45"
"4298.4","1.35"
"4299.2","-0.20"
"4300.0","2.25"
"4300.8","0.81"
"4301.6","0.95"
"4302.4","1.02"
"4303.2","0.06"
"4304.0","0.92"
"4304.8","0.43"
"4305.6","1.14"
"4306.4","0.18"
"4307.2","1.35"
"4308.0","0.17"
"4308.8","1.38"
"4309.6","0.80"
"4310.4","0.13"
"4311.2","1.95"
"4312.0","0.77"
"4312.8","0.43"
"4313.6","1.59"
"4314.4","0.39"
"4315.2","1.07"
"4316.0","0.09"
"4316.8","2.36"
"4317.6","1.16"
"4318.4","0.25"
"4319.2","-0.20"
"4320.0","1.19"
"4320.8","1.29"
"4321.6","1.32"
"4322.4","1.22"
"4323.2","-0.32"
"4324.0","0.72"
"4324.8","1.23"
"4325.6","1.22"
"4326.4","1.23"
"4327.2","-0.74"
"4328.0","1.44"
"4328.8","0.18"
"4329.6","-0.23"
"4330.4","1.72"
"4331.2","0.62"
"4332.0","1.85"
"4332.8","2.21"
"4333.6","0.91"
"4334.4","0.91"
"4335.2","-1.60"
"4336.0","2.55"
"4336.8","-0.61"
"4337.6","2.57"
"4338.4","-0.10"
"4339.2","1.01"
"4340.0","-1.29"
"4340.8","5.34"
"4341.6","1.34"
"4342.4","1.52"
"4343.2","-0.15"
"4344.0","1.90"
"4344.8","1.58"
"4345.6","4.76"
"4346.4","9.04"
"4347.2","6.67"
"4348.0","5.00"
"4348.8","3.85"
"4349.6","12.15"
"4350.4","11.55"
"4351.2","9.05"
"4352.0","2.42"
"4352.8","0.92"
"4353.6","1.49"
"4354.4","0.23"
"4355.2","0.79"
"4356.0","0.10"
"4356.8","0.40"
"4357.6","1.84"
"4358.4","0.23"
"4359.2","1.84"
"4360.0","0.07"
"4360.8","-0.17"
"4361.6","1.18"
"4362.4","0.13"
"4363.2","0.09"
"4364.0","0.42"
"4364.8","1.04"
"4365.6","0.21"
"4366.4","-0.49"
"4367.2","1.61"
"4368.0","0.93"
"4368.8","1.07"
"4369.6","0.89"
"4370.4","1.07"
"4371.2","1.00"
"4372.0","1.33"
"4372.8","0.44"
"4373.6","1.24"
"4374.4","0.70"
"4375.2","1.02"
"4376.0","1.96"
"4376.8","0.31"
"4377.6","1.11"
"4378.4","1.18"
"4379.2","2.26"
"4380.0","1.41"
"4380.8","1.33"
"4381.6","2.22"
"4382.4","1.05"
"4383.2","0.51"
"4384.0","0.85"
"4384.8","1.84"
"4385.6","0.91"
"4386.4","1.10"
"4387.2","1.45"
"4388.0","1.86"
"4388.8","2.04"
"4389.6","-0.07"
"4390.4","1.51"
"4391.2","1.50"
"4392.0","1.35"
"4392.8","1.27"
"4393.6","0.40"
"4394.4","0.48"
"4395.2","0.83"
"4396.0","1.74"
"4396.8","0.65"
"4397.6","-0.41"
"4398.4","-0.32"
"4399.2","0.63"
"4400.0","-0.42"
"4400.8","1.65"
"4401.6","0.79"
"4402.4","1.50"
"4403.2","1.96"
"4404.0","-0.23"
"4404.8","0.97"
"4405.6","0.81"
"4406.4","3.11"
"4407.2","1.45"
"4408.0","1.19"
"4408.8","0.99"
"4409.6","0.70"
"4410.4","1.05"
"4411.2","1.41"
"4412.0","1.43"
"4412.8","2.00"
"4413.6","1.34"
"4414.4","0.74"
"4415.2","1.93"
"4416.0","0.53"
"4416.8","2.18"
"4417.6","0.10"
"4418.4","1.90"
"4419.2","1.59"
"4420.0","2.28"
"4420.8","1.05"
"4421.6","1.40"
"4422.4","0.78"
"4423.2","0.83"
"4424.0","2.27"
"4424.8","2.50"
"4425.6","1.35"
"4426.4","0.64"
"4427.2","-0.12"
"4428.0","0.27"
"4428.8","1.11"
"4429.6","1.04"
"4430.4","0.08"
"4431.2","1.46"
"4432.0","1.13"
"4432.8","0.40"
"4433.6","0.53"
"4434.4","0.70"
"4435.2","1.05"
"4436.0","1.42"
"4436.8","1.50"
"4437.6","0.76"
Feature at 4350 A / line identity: [O II]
